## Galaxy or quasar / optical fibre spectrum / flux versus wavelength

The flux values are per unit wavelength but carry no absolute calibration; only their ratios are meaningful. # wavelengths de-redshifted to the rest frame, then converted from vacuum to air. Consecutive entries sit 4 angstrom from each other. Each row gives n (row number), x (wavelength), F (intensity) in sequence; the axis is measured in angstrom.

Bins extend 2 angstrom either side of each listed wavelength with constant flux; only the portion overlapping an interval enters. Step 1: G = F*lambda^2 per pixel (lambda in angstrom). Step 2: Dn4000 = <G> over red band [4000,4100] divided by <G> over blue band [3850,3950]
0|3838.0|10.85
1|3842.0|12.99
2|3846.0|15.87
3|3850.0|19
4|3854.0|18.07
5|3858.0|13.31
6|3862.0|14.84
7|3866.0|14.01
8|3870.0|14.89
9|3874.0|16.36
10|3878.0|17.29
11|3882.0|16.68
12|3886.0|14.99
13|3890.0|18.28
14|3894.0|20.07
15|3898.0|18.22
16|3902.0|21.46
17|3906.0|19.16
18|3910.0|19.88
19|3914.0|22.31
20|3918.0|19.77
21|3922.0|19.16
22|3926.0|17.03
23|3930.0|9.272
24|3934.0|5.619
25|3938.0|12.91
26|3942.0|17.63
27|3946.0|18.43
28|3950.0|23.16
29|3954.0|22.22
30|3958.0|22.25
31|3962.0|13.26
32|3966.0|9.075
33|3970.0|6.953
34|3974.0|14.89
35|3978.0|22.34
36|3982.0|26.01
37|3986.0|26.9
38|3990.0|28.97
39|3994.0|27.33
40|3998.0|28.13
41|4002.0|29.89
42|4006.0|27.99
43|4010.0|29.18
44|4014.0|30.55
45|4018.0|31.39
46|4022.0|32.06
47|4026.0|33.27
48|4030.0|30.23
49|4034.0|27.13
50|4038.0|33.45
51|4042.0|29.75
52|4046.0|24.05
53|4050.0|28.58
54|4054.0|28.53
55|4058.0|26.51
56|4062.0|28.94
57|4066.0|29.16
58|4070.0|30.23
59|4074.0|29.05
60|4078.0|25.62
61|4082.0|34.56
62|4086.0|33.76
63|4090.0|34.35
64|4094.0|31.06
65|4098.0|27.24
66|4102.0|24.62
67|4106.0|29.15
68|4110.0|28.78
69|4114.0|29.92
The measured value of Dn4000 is 1.91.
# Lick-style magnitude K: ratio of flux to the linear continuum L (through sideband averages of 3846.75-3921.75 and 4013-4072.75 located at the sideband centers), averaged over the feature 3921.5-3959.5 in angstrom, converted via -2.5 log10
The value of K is 0.31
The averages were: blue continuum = 17.7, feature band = 16.6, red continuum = 29.6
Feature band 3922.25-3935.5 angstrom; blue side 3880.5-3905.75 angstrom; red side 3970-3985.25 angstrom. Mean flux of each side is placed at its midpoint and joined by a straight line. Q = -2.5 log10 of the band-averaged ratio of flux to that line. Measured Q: 0.50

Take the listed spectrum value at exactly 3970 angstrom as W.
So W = 6.953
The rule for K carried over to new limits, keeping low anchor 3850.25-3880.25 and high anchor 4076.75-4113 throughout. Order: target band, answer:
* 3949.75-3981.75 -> 0.28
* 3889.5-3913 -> -0.10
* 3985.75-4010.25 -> -0.18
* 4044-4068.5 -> 0.00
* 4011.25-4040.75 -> -0.21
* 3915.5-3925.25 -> -0.01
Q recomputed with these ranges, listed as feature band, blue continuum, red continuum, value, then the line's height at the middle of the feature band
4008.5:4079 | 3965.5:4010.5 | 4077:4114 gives -0.10 mag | 26.8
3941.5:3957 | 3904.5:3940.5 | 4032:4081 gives -0.12 mag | 18.6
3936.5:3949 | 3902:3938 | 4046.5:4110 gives 0.09 mag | 18.4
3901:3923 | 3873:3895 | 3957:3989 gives -0.17 mag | 17.4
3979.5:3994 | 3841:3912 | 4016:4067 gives -0.07 mag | 25.3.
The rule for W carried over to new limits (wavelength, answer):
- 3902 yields 21.46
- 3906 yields 19.16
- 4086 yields 33.76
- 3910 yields 19.88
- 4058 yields 26.51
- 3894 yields 20.07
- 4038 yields 33.45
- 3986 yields 26.9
